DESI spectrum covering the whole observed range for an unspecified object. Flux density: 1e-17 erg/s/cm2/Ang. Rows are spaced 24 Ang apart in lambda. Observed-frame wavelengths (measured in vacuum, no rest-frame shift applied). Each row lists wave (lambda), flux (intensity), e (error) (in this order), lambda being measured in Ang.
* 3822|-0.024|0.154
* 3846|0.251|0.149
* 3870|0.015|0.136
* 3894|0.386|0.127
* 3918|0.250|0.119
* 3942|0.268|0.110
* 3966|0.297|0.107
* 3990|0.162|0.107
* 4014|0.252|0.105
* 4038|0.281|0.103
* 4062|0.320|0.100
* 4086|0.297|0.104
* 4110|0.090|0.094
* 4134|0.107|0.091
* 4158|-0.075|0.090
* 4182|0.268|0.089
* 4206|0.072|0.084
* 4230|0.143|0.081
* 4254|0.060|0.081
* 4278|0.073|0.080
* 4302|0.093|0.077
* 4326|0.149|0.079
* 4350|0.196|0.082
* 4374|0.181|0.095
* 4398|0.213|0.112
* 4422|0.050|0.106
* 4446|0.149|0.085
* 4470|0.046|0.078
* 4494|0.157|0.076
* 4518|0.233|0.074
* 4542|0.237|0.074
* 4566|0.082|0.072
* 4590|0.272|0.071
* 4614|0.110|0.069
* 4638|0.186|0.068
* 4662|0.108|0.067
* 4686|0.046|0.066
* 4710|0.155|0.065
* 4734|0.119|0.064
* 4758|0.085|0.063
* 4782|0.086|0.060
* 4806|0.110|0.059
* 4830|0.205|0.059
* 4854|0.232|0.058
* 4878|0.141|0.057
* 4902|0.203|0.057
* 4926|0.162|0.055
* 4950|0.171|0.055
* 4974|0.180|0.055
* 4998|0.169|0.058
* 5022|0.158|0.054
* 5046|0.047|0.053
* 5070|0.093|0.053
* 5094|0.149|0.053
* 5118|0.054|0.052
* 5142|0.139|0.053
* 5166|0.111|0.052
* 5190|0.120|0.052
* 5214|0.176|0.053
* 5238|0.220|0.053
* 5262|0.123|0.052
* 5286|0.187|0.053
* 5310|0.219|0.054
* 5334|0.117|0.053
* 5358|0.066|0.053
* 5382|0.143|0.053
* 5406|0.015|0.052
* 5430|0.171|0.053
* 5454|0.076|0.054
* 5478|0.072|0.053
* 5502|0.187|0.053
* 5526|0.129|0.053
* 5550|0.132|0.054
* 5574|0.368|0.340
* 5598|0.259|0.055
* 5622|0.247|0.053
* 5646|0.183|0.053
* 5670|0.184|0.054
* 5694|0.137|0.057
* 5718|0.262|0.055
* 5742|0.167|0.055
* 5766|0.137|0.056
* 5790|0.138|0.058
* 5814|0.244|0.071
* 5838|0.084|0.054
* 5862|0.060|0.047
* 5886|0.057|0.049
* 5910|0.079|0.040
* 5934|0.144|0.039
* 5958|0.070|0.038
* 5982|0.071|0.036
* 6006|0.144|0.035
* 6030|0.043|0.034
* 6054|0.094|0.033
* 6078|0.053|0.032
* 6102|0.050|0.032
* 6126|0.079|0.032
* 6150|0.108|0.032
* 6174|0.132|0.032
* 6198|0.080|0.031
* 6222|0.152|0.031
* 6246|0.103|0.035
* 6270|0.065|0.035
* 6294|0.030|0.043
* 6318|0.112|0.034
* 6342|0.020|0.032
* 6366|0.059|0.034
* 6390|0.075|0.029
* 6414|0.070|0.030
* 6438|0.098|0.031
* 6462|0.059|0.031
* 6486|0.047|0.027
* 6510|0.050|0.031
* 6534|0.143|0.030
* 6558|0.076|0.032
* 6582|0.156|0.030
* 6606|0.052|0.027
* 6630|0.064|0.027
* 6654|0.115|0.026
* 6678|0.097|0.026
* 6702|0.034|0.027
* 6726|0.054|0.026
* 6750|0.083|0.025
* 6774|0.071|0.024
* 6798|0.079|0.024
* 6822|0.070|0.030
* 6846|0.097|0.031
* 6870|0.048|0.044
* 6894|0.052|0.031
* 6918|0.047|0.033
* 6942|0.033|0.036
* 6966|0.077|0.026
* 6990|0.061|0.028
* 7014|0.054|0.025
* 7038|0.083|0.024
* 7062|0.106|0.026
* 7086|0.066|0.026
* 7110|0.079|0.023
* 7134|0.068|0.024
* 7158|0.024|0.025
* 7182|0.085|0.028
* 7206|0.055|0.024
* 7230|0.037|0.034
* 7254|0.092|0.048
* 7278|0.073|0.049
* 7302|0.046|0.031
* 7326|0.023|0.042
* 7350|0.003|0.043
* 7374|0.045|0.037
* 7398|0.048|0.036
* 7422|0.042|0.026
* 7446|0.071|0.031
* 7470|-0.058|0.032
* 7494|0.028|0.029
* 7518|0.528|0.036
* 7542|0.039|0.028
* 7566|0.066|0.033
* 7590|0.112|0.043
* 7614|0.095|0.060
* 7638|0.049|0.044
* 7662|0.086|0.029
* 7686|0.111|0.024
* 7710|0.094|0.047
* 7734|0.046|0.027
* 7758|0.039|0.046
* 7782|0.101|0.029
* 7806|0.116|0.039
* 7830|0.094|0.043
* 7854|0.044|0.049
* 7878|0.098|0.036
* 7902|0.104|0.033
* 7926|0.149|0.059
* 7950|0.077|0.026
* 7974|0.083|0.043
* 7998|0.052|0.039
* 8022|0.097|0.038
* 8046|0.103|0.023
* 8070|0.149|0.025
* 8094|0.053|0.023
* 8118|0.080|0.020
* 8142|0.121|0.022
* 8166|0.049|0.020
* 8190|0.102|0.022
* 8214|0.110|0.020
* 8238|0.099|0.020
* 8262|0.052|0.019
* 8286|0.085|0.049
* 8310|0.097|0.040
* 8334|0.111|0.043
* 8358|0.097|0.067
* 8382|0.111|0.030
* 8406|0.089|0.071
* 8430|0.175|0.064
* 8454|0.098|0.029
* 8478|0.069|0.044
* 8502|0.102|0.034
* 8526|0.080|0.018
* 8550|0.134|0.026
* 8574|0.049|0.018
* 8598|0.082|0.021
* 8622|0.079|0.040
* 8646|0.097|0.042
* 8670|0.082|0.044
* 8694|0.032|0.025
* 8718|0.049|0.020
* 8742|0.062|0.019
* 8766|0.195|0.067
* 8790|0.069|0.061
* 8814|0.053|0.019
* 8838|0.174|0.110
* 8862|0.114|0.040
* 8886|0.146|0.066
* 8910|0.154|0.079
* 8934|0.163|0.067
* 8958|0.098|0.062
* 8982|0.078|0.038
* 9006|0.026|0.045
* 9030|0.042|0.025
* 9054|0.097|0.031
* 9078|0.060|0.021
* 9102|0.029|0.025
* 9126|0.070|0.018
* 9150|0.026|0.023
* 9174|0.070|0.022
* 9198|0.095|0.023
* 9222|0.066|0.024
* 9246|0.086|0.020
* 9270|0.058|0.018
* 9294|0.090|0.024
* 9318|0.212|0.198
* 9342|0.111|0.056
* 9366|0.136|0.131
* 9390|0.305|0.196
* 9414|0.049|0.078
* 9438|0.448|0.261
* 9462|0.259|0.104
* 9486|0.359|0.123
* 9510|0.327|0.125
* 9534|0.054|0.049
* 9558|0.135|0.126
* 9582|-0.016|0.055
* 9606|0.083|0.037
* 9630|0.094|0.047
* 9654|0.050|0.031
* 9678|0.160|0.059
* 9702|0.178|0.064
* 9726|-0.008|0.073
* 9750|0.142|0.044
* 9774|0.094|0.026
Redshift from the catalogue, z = 1.02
